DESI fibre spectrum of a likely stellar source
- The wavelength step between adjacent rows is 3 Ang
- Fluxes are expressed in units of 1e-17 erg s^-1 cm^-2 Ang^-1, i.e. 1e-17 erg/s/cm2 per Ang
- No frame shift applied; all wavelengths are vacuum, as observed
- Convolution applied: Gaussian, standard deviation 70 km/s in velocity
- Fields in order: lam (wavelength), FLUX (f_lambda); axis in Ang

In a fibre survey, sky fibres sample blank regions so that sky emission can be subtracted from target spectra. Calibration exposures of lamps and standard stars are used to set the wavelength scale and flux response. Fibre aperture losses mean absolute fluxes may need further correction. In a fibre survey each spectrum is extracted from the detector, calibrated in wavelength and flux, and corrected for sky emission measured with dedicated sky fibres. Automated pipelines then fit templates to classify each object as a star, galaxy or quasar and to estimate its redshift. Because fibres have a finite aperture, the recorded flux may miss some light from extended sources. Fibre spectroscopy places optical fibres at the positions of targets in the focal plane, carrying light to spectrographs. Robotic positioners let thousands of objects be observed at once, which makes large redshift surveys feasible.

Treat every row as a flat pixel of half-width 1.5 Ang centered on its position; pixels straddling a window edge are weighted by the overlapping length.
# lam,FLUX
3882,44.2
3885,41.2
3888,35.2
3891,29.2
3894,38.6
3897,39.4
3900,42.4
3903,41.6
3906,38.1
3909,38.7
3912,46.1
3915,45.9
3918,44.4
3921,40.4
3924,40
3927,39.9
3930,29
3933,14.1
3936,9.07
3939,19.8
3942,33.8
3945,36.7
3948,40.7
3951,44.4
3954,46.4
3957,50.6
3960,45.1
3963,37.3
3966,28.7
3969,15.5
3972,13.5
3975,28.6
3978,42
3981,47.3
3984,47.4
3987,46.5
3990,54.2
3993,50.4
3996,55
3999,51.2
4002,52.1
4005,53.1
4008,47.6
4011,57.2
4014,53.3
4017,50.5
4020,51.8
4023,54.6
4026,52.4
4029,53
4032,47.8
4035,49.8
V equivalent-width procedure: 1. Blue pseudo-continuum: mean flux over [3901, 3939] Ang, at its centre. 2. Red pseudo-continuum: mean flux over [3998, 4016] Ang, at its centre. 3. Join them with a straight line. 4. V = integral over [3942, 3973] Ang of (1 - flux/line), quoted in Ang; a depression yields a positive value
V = 4.4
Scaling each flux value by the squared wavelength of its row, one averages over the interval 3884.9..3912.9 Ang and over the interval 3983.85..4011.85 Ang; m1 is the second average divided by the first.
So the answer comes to 1.40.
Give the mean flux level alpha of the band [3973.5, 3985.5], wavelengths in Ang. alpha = 41.3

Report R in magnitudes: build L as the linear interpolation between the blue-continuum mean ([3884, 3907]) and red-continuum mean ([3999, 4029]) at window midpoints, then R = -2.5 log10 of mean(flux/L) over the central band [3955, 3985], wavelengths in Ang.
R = 0.30 mag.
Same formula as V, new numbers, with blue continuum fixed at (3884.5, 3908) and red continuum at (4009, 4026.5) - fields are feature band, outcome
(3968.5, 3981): 5.1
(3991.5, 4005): -0.4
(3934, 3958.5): 5.4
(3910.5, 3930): -0.3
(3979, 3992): 0.1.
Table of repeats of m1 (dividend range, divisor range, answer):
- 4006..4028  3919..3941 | 1.96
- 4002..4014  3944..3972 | 1.46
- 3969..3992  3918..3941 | 1.38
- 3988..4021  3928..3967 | 1.60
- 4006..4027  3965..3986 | 1.66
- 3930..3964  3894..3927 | 0.84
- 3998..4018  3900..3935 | 1.45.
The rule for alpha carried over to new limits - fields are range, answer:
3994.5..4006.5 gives 52.9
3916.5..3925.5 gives 41.6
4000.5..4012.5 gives 52.5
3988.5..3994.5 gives 52.3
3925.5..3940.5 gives 22.4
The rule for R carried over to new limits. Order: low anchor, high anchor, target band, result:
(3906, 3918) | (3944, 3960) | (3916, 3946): 0.37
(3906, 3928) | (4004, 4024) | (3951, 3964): 0.03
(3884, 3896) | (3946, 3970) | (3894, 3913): -0.12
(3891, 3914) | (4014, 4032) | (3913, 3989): 0.25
